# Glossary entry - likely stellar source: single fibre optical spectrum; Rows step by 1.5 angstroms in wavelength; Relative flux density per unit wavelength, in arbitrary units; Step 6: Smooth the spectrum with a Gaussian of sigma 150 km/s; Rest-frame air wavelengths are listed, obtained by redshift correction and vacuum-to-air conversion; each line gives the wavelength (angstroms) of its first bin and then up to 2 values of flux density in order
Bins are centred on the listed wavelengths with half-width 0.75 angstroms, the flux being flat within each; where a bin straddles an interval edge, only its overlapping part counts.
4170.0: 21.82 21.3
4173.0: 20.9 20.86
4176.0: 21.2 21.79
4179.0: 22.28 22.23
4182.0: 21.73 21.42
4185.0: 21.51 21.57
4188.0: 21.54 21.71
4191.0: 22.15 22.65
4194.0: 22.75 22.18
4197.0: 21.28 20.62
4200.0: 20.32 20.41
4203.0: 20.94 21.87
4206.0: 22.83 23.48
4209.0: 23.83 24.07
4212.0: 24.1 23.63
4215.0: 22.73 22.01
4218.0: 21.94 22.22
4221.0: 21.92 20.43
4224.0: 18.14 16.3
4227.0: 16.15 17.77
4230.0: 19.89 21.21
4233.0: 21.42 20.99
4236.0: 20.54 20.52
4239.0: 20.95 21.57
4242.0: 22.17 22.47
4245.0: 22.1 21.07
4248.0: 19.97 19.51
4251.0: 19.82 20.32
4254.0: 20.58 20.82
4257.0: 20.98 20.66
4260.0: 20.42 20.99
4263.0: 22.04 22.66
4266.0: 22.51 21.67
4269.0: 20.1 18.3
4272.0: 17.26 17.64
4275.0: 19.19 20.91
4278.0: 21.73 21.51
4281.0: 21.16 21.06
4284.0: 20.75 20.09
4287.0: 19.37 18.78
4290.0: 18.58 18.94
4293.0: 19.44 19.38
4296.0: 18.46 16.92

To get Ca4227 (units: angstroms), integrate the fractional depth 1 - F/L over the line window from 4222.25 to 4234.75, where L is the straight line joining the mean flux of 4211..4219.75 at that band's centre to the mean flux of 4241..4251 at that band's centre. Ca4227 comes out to 1.7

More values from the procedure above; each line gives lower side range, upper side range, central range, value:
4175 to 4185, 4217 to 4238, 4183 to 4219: -2.08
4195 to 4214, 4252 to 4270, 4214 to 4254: 2.03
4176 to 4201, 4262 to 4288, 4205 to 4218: -1.13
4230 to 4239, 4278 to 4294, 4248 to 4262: 0.07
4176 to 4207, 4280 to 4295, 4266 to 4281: 0.04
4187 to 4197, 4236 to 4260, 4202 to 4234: 0.39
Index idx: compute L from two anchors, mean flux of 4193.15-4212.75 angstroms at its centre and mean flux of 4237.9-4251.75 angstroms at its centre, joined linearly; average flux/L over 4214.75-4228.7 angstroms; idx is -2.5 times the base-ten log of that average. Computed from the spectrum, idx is 0.09 mag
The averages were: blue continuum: 22.2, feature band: 19.9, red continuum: 21.1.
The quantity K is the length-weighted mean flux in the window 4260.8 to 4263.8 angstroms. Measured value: 21.5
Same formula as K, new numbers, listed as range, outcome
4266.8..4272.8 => 19.3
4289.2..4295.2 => 19.1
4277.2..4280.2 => 21.6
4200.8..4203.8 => 20.7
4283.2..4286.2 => 20.4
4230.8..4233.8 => 21.3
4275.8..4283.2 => 21.3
